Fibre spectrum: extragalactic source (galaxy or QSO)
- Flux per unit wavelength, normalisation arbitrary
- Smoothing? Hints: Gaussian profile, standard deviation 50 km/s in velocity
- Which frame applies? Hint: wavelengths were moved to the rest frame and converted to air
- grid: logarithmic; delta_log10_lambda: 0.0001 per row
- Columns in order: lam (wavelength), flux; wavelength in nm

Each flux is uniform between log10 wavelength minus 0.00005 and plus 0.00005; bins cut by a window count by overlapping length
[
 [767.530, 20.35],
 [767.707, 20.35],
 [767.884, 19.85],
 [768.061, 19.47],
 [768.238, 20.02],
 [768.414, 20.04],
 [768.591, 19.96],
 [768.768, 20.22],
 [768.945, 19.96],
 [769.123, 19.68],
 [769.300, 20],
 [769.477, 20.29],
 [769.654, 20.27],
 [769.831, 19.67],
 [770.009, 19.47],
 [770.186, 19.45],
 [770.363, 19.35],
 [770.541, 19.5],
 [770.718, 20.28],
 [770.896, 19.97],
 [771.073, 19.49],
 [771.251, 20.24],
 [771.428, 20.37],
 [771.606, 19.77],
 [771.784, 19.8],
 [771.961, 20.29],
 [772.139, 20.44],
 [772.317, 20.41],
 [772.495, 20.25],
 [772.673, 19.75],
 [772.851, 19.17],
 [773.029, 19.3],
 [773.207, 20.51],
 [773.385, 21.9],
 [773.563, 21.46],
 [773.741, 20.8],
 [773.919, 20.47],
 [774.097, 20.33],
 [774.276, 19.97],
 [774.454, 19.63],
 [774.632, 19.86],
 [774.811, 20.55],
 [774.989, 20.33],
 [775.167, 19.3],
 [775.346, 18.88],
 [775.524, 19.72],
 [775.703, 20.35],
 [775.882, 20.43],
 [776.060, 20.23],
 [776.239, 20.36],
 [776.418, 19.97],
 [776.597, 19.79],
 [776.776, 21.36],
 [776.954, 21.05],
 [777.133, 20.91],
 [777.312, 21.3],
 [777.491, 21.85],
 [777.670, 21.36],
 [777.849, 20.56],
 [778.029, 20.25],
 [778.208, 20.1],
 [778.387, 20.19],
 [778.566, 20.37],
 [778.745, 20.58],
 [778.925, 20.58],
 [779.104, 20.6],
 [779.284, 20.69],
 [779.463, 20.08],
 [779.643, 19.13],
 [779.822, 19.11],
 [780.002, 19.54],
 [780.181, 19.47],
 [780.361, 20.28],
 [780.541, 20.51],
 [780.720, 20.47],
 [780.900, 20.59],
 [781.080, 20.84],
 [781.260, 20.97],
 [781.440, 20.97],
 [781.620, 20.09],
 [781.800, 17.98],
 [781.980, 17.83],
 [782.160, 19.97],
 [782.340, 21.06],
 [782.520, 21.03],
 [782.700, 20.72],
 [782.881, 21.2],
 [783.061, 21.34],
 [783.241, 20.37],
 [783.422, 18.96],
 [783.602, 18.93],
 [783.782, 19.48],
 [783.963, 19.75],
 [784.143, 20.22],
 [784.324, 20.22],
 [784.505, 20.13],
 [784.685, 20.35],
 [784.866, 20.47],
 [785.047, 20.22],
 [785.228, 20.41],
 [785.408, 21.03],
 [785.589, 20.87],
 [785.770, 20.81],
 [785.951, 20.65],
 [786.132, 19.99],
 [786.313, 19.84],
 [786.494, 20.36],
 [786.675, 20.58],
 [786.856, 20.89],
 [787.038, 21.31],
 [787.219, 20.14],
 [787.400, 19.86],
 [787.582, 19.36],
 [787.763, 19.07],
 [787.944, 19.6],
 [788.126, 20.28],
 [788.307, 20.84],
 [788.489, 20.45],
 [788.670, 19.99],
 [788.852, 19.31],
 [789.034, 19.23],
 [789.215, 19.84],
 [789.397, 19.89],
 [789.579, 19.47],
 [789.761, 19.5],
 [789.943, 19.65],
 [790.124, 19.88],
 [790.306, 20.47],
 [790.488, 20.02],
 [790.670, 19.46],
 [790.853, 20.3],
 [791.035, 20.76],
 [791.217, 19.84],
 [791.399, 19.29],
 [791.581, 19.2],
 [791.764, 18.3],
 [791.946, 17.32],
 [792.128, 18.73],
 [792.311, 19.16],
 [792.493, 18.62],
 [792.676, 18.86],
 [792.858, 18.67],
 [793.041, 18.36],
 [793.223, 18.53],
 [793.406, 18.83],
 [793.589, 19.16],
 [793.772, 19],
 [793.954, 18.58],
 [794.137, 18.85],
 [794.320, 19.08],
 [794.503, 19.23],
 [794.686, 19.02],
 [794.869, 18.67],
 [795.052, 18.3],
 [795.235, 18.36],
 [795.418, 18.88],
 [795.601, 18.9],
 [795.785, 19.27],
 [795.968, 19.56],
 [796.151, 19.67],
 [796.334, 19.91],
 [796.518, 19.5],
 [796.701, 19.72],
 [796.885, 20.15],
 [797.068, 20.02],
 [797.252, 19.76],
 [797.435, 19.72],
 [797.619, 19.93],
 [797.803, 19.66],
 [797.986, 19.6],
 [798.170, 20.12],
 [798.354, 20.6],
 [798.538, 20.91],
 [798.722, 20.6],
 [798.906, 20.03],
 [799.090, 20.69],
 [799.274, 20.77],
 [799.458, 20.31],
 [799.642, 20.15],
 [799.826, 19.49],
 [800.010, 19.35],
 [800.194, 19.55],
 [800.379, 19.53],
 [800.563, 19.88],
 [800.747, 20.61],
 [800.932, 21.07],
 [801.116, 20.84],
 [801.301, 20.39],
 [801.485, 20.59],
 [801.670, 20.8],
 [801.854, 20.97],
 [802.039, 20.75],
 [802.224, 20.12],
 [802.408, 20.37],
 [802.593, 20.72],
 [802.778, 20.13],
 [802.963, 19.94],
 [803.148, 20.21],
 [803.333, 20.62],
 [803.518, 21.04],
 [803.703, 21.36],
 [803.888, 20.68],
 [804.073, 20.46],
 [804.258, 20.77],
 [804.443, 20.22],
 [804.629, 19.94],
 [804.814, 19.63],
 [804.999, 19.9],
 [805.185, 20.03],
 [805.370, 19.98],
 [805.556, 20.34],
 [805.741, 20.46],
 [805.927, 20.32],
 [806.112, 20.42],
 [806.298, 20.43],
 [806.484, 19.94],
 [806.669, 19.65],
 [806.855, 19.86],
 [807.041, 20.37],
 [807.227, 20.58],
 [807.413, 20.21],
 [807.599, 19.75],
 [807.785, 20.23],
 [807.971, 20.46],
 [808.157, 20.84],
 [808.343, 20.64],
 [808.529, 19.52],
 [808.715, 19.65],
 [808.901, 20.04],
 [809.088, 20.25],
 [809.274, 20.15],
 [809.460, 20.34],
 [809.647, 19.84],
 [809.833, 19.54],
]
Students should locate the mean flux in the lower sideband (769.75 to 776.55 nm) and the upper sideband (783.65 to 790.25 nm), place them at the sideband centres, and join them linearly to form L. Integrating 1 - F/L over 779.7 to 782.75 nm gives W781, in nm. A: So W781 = 0.003 nm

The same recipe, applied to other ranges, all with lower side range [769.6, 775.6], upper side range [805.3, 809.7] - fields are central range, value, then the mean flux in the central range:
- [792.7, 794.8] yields 0.13 nm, 18.8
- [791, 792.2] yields 0.07 nm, 19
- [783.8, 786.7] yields -0.04 nm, 20.3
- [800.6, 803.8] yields -0.07 nm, 20.6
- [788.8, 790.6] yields 0.03 nm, 19.7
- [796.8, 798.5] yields 0.01 nm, 20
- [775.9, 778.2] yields -0.08 nm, 20.7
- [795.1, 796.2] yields 0.06 nm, 19.1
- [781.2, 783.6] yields -0.01 nm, 20.1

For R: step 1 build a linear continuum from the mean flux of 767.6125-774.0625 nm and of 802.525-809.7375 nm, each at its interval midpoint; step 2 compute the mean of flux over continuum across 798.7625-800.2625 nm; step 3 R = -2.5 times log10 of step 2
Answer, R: 0.01 mag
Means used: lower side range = 20.1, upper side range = 20.3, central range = 20.1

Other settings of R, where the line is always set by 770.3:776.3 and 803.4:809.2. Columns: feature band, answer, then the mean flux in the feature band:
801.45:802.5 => -0.020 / 20.6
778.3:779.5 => -0.018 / 20.5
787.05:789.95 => 0.019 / 19.8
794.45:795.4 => 0.083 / 18.7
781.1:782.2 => 0.024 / 19.7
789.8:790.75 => 0.016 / 19.9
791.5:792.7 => 0.091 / 18.6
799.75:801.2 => 0.010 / 20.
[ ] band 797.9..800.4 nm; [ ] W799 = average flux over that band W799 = 20.1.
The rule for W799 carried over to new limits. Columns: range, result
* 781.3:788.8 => 20.2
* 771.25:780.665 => 20.3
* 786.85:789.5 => 20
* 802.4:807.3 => 20.3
